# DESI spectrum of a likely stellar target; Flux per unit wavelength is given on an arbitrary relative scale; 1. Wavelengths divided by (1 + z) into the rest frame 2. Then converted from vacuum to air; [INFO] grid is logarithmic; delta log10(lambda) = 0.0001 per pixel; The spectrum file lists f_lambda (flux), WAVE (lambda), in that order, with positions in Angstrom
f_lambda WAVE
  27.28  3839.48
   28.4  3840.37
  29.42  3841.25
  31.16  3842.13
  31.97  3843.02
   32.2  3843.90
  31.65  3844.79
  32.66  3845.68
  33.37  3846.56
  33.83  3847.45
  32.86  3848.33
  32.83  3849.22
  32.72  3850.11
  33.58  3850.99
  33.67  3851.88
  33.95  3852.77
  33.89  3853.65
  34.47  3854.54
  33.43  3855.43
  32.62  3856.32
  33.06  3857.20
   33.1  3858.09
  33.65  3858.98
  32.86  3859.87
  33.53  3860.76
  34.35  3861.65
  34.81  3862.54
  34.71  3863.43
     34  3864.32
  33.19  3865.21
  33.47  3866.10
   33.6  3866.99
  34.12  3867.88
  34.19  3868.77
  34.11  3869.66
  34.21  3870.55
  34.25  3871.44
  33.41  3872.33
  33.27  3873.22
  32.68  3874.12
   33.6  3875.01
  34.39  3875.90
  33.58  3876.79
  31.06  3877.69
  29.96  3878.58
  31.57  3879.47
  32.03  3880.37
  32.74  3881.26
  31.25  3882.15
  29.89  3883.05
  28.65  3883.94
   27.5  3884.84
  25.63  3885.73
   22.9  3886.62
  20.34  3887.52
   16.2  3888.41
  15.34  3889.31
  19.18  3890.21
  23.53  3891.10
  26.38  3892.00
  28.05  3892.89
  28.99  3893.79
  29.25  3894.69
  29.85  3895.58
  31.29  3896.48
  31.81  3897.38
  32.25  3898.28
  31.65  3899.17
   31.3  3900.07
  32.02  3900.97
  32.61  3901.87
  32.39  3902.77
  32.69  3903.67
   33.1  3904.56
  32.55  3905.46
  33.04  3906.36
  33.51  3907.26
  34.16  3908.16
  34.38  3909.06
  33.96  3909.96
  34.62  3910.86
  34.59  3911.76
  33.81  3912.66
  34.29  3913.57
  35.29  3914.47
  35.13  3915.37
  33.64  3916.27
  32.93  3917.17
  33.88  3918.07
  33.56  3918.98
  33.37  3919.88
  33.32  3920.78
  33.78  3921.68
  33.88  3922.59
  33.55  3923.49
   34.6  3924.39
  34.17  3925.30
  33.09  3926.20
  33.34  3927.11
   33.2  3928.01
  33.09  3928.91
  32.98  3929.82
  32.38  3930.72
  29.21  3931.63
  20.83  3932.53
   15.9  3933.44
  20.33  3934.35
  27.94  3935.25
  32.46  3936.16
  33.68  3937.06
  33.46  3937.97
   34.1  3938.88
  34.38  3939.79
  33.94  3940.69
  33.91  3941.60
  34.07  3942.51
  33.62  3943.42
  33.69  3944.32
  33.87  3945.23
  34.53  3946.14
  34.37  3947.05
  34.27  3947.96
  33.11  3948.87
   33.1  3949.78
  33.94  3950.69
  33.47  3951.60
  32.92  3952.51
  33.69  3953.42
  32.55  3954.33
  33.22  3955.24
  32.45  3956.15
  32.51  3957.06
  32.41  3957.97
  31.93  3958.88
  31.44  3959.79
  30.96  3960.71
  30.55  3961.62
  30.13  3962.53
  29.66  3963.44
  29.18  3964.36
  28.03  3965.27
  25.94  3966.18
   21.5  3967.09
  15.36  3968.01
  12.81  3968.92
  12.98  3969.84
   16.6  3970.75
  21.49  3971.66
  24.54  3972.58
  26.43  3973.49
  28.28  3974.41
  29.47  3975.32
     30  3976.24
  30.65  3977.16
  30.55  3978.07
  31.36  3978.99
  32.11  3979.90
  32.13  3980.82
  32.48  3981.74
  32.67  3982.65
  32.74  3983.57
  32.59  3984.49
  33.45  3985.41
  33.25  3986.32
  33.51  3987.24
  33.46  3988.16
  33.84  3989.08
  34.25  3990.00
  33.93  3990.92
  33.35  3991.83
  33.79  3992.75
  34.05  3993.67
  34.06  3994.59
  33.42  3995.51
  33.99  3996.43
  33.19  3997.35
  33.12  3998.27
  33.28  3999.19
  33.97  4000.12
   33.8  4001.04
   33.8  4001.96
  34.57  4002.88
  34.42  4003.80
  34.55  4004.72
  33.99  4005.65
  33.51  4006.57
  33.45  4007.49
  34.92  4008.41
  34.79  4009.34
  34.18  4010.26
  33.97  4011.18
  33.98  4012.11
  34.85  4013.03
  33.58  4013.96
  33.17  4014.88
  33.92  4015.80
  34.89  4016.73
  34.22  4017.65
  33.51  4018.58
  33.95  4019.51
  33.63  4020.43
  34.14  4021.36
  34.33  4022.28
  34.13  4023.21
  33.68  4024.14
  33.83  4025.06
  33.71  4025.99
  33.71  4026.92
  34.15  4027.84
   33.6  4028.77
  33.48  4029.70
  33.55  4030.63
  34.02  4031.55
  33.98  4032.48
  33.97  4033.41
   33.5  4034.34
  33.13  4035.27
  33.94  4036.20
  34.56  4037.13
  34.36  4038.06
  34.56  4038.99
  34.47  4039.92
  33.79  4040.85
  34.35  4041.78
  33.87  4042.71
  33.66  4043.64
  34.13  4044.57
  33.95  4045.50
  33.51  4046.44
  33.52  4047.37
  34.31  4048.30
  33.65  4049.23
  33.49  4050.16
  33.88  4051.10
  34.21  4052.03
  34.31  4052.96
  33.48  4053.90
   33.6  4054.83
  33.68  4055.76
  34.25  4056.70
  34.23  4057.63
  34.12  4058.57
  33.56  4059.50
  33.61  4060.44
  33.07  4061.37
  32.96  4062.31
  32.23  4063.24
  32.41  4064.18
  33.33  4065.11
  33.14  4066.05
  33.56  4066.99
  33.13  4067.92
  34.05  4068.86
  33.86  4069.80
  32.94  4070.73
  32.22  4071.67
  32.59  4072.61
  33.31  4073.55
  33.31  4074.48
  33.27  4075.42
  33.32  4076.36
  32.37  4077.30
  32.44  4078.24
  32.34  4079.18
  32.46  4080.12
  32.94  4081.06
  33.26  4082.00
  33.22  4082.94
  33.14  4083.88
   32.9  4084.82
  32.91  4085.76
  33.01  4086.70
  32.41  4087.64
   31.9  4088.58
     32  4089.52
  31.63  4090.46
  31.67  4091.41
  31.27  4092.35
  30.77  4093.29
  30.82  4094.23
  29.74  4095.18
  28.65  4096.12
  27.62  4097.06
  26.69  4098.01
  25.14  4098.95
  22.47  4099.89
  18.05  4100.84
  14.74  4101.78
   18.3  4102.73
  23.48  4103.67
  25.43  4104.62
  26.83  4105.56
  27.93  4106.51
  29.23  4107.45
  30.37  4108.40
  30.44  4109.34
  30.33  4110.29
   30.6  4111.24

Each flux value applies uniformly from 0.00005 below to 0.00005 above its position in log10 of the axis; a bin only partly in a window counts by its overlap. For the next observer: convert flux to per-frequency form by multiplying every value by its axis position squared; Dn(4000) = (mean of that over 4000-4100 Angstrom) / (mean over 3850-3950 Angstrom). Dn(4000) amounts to 1.13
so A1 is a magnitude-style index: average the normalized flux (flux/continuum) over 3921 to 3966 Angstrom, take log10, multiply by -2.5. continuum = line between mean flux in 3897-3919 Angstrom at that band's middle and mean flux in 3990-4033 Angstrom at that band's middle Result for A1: 0.06 mag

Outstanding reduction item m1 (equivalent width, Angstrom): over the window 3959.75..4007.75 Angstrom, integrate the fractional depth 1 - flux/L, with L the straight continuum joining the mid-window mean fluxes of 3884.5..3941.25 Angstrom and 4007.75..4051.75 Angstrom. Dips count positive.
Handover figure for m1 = 3.51 Angstrom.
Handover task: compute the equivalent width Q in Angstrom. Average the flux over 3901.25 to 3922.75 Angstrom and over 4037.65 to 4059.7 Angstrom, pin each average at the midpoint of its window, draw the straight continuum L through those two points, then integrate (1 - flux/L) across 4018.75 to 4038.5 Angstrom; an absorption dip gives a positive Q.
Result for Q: 0.03 Angstrom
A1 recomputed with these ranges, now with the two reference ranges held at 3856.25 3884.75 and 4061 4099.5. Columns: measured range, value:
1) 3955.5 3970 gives 0.20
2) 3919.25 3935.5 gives 0.07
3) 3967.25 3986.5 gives 0.20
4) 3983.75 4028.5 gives -0.05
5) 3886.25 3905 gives 0.18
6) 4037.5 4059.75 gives -0.06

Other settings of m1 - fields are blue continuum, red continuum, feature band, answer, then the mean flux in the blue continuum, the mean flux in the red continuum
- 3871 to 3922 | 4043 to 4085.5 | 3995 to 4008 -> -0.5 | 30.9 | 33.4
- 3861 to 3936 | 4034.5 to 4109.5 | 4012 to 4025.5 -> -1.1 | 31.1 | 31.6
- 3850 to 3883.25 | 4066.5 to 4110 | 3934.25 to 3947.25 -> -0.3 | 33.3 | 30.1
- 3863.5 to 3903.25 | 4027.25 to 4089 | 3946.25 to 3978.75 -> 3.0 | 30.1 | 33.5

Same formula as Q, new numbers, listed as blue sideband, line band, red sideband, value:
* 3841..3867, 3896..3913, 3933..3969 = -0.56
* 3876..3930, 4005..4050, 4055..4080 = -1.78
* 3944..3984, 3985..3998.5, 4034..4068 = -1.25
